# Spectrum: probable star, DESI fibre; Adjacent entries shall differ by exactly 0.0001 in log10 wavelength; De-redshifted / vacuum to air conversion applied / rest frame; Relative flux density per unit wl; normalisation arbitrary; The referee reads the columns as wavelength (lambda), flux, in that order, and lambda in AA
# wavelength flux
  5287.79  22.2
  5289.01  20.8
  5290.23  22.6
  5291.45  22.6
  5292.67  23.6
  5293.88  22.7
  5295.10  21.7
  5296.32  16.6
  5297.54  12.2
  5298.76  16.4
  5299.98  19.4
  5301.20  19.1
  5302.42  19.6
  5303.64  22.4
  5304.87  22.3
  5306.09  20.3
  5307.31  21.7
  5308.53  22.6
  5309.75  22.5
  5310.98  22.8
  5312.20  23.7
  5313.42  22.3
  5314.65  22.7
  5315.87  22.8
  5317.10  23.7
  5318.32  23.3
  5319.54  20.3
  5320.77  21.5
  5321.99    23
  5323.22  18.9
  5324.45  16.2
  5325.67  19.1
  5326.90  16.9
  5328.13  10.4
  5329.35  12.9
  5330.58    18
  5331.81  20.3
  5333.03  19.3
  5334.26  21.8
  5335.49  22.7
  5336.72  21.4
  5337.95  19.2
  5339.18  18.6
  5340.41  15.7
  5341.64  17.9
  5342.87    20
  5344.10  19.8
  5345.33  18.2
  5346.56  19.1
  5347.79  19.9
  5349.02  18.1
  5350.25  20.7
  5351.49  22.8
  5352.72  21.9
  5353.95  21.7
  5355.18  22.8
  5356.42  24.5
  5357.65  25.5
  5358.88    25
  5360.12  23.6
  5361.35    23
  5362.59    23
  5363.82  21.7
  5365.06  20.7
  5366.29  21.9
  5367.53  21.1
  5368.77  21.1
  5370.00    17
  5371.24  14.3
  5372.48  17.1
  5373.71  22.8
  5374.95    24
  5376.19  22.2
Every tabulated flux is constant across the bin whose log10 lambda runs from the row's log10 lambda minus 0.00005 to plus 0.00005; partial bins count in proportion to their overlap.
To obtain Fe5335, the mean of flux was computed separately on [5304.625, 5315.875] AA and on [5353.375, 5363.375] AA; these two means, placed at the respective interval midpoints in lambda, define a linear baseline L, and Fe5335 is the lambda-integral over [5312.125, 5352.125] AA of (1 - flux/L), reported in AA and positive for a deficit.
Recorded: 5.6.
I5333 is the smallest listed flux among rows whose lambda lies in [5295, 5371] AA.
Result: 10.4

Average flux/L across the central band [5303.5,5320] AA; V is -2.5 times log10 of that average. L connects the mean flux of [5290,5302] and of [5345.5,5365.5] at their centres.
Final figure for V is -0.11 mag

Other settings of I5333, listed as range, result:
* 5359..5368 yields 20.7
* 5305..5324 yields 18.9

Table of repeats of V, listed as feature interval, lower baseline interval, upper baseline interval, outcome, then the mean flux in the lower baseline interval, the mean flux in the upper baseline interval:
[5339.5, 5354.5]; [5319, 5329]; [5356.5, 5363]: 0.124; 18.1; 24.1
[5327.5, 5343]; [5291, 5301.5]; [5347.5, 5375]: 0.131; 19.3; 21.5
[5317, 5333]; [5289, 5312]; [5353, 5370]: 0.148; 20.7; 22.5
